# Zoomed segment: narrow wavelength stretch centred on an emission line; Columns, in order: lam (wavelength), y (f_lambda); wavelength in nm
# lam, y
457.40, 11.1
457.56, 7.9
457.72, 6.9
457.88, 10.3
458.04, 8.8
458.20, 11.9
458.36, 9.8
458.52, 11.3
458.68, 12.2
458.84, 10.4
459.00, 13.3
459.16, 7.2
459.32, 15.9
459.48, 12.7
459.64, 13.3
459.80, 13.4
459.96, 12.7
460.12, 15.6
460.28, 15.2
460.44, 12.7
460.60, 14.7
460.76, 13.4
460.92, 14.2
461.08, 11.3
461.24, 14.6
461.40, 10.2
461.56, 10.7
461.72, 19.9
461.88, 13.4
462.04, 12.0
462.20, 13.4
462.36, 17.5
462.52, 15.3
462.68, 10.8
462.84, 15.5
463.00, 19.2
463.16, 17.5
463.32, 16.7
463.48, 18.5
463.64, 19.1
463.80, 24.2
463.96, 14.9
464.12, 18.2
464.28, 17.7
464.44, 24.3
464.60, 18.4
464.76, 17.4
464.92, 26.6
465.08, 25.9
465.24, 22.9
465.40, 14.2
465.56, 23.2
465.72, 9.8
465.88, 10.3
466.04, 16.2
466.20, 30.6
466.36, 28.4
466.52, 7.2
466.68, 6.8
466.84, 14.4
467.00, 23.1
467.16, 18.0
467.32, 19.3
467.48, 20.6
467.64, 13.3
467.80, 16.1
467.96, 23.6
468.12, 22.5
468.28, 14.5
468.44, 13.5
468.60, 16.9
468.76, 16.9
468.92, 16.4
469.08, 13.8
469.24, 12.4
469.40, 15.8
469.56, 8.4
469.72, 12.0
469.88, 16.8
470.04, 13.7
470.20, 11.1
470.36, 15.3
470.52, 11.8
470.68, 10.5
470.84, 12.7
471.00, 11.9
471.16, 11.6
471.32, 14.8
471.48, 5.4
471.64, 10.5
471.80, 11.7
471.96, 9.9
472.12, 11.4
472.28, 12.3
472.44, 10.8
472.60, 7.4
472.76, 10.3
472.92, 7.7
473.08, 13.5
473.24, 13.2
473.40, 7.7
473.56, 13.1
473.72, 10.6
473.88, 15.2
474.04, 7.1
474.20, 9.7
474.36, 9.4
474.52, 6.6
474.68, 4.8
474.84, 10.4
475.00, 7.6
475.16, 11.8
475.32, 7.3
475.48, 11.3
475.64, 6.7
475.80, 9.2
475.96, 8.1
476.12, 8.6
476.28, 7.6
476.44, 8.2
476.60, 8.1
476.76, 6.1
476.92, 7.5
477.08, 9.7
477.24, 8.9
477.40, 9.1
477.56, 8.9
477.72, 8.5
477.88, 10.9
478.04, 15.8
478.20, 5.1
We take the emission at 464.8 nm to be C IV 1549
